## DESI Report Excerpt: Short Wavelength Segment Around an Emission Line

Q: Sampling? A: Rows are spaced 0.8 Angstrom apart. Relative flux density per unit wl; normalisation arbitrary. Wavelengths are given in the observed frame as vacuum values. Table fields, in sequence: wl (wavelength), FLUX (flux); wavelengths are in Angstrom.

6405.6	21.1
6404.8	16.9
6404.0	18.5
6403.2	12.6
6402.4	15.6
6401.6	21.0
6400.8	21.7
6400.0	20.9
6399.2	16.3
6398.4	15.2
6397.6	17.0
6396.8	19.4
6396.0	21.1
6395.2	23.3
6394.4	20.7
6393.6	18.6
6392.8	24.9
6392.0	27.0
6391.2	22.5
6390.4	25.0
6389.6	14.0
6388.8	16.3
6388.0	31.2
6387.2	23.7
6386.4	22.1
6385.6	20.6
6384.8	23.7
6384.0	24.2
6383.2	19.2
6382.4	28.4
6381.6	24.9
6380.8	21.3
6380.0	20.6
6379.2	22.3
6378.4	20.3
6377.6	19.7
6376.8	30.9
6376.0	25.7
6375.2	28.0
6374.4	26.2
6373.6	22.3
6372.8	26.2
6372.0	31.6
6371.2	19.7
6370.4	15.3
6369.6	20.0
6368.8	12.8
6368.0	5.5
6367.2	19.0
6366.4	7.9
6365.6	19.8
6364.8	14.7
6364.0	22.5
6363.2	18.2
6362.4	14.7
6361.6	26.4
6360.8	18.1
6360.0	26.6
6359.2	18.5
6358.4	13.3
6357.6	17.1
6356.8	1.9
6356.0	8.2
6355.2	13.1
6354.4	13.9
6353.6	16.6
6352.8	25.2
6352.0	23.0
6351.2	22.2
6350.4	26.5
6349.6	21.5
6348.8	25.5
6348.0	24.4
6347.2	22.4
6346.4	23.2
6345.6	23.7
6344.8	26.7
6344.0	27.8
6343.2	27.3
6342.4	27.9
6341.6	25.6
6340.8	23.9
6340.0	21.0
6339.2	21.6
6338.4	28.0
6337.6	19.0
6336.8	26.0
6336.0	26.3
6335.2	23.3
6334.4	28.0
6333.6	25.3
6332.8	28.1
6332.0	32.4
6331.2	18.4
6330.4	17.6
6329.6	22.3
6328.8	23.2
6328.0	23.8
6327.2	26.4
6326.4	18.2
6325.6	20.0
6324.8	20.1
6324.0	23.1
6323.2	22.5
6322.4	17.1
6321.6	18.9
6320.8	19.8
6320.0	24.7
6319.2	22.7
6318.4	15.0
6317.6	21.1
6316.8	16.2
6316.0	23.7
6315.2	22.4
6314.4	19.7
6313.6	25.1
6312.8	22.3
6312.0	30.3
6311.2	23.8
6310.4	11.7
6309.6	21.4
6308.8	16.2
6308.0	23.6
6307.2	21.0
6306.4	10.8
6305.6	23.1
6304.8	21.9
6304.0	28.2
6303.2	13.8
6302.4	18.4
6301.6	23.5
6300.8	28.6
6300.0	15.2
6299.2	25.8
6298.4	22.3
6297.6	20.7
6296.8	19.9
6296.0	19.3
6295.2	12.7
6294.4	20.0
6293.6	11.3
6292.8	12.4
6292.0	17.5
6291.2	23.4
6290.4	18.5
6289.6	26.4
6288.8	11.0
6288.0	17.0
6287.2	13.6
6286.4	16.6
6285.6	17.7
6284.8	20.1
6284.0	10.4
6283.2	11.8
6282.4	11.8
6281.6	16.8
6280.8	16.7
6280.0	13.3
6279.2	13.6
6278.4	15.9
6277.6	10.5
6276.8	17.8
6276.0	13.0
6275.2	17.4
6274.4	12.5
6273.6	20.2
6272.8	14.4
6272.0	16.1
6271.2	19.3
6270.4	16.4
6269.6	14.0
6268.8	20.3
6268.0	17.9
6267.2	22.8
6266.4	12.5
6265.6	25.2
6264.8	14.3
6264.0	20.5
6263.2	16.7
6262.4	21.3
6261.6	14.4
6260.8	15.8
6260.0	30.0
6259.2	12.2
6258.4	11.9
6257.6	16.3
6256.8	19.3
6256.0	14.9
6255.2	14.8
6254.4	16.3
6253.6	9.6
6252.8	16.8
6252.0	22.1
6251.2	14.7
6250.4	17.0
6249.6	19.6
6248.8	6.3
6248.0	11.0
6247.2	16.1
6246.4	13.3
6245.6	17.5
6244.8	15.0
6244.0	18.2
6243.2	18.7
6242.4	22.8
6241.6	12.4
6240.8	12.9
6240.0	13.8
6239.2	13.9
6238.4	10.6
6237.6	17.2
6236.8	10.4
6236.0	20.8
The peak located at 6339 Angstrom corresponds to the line C IV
